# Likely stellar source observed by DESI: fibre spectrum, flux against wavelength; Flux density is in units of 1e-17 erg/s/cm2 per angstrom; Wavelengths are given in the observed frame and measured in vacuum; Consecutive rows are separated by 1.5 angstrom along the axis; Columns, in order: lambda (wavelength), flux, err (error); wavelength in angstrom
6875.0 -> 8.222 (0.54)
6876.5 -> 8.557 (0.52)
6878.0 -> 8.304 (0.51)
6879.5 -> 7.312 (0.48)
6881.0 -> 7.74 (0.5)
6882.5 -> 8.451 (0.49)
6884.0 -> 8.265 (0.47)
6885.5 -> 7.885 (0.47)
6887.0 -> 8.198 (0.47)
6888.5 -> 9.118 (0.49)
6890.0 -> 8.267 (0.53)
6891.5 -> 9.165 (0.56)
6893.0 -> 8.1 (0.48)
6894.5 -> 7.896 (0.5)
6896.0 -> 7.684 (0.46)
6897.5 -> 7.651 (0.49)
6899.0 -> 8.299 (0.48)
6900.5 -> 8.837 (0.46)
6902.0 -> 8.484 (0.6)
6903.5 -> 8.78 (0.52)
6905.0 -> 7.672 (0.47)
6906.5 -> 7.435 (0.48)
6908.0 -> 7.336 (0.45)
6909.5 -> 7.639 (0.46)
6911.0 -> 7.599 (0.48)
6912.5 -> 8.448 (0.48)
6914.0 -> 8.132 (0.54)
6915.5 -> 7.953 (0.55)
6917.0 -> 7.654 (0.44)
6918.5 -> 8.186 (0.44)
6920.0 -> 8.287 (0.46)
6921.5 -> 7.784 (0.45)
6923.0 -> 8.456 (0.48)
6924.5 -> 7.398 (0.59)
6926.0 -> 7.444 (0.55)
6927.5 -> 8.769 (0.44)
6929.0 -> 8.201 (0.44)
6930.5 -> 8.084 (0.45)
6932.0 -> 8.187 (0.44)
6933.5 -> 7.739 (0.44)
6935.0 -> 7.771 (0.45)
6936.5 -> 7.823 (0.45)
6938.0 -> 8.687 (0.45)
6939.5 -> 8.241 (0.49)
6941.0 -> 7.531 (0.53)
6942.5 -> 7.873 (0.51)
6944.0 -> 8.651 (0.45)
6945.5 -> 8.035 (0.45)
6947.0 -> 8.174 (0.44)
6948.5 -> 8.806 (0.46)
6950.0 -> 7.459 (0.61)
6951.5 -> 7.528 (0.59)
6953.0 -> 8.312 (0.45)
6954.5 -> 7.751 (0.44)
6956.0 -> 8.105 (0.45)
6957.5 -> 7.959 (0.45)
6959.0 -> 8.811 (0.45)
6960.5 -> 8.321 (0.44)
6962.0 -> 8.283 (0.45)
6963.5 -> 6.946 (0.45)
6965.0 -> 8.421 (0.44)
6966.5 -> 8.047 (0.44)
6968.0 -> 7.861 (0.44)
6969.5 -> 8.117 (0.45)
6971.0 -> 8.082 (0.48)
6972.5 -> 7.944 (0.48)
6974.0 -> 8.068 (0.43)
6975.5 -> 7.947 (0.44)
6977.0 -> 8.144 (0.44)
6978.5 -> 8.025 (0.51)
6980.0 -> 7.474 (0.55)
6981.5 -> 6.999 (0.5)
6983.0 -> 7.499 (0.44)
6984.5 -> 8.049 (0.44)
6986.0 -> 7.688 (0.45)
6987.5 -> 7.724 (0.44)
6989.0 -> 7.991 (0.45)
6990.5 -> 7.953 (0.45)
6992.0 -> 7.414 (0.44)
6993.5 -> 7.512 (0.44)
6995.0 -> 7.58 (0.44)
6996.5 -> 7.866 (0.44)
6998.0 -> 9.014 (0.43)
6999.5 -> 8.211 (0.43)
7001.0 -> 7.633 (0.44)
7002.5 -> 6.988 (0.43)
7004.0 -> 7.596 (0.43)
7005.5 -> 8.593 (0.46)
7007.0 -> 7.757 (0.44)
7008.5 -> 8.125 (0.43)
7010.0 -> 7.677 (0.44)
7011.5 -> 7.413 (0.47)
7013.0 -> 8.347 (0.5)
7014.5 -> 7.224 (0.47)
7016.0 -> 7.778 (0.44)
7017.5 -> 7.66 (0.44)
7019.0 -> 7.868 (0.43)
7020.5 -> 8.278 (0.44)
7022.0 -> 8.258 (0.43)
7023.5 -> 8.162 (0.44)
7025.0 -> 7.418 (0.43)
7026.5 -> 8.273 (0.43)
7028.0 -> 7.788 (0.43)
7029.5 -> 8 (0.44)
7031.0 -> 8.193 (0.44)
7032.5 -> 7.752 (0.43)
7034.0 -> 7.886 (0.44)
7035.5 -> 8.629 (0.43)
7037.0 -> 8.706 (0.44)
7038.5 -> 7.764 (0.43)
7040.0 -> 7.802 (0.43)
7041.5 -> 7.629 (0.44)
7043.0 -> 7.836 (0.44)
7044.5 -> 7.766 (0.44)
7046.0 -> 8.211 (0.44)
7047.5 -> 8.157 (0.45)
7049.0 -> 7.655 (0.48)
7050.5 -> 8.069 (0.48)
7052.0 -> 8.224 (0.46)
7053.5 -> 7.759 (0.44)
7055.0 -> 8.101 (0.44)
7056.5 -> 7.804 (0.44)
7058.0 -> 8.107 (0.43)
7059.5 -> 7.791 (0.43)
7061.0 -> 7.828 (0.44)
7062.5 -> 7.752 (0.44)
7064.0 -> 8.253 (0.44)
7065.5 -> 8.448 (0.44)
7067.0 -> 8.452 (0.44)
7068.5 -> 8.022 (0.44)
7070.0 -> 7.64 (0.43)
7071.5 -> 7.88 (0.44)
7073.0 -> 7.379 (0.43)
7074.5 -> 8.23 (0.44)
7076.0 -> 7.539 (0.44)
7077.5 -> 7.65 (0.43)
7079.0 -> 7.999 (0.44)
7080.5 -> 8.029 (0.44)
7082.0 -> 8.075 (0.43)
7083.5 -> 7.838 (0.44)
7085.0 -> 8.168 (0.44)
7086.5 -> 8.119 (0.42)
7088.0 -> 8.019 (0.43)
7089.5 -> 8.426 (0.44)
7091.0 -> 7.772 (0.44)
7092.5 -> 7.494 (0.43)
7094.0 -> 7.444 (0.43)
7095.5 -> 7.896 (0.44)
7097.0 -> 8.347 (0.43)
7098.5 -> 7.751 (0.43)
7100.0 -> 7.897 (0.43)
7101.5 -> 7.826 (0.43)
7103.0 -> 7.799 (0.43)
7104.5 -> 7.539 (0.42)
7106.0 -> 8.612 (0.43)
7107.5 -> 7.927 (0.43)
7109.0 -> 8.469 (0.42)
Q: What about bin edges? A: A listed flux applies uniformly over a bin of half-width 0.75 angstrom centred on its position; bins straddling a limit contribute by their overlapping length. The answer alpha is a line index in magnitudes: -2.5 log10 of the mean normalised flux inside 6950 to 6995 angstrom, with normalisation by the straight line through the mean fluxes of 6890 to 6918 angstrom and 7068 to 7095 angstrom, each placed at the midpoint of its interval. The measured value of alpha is 0.01 mag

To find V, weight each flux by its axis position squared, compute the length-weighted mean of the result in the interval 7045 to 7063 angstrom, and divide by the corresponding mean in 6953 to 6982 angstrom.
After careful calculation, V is 1.0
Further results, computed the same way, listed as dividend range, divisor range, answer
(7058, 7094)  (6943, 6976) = 1.02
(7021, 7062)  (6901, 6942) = 1.03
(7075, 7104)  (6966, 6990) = 1.04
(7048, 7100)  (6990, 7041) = 1.02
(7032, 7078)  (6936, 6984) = 1.02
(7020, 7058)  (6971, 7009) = 1.04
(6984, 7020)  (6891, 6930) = 1.00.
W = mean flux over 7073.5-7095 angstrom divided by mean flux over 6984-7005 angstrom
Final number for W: 1.0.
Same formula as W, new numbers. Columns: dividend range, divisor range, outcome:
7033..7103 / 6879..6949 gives 0.98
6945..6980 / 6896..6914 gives 1.00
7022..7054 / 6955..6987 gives 1.01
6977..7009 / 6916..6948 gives 0.97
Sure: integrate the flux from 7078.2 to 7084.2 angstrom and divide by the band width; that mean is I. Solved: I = 7.98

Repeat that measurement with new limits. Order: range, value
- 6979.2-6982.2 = 7.25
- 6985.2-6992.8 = 7.75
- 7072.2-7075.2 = 7.8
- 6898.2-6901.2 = 8.55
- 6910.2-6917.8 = 7.96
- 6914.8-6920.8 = 8.02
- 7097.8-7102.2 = 7.83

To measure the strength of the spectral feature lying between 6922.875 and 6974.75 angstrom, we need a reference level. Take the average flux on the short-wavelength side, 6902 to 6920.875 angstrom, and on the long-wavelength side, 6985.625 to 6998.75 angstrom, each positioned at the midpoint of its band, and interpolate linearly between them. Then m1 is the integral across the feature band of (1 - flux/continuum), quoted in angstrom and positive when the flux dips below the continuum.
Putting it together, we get -0.91 angstrom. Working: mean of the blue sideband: 7.95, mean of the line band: 8.05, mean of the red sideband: 7.87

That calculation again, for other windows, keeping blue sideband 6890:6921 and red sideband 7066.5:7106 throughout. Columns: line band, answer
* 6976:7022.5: 1.0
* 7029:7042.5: -0.2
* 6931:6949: -0.2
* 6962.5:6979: 0.1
